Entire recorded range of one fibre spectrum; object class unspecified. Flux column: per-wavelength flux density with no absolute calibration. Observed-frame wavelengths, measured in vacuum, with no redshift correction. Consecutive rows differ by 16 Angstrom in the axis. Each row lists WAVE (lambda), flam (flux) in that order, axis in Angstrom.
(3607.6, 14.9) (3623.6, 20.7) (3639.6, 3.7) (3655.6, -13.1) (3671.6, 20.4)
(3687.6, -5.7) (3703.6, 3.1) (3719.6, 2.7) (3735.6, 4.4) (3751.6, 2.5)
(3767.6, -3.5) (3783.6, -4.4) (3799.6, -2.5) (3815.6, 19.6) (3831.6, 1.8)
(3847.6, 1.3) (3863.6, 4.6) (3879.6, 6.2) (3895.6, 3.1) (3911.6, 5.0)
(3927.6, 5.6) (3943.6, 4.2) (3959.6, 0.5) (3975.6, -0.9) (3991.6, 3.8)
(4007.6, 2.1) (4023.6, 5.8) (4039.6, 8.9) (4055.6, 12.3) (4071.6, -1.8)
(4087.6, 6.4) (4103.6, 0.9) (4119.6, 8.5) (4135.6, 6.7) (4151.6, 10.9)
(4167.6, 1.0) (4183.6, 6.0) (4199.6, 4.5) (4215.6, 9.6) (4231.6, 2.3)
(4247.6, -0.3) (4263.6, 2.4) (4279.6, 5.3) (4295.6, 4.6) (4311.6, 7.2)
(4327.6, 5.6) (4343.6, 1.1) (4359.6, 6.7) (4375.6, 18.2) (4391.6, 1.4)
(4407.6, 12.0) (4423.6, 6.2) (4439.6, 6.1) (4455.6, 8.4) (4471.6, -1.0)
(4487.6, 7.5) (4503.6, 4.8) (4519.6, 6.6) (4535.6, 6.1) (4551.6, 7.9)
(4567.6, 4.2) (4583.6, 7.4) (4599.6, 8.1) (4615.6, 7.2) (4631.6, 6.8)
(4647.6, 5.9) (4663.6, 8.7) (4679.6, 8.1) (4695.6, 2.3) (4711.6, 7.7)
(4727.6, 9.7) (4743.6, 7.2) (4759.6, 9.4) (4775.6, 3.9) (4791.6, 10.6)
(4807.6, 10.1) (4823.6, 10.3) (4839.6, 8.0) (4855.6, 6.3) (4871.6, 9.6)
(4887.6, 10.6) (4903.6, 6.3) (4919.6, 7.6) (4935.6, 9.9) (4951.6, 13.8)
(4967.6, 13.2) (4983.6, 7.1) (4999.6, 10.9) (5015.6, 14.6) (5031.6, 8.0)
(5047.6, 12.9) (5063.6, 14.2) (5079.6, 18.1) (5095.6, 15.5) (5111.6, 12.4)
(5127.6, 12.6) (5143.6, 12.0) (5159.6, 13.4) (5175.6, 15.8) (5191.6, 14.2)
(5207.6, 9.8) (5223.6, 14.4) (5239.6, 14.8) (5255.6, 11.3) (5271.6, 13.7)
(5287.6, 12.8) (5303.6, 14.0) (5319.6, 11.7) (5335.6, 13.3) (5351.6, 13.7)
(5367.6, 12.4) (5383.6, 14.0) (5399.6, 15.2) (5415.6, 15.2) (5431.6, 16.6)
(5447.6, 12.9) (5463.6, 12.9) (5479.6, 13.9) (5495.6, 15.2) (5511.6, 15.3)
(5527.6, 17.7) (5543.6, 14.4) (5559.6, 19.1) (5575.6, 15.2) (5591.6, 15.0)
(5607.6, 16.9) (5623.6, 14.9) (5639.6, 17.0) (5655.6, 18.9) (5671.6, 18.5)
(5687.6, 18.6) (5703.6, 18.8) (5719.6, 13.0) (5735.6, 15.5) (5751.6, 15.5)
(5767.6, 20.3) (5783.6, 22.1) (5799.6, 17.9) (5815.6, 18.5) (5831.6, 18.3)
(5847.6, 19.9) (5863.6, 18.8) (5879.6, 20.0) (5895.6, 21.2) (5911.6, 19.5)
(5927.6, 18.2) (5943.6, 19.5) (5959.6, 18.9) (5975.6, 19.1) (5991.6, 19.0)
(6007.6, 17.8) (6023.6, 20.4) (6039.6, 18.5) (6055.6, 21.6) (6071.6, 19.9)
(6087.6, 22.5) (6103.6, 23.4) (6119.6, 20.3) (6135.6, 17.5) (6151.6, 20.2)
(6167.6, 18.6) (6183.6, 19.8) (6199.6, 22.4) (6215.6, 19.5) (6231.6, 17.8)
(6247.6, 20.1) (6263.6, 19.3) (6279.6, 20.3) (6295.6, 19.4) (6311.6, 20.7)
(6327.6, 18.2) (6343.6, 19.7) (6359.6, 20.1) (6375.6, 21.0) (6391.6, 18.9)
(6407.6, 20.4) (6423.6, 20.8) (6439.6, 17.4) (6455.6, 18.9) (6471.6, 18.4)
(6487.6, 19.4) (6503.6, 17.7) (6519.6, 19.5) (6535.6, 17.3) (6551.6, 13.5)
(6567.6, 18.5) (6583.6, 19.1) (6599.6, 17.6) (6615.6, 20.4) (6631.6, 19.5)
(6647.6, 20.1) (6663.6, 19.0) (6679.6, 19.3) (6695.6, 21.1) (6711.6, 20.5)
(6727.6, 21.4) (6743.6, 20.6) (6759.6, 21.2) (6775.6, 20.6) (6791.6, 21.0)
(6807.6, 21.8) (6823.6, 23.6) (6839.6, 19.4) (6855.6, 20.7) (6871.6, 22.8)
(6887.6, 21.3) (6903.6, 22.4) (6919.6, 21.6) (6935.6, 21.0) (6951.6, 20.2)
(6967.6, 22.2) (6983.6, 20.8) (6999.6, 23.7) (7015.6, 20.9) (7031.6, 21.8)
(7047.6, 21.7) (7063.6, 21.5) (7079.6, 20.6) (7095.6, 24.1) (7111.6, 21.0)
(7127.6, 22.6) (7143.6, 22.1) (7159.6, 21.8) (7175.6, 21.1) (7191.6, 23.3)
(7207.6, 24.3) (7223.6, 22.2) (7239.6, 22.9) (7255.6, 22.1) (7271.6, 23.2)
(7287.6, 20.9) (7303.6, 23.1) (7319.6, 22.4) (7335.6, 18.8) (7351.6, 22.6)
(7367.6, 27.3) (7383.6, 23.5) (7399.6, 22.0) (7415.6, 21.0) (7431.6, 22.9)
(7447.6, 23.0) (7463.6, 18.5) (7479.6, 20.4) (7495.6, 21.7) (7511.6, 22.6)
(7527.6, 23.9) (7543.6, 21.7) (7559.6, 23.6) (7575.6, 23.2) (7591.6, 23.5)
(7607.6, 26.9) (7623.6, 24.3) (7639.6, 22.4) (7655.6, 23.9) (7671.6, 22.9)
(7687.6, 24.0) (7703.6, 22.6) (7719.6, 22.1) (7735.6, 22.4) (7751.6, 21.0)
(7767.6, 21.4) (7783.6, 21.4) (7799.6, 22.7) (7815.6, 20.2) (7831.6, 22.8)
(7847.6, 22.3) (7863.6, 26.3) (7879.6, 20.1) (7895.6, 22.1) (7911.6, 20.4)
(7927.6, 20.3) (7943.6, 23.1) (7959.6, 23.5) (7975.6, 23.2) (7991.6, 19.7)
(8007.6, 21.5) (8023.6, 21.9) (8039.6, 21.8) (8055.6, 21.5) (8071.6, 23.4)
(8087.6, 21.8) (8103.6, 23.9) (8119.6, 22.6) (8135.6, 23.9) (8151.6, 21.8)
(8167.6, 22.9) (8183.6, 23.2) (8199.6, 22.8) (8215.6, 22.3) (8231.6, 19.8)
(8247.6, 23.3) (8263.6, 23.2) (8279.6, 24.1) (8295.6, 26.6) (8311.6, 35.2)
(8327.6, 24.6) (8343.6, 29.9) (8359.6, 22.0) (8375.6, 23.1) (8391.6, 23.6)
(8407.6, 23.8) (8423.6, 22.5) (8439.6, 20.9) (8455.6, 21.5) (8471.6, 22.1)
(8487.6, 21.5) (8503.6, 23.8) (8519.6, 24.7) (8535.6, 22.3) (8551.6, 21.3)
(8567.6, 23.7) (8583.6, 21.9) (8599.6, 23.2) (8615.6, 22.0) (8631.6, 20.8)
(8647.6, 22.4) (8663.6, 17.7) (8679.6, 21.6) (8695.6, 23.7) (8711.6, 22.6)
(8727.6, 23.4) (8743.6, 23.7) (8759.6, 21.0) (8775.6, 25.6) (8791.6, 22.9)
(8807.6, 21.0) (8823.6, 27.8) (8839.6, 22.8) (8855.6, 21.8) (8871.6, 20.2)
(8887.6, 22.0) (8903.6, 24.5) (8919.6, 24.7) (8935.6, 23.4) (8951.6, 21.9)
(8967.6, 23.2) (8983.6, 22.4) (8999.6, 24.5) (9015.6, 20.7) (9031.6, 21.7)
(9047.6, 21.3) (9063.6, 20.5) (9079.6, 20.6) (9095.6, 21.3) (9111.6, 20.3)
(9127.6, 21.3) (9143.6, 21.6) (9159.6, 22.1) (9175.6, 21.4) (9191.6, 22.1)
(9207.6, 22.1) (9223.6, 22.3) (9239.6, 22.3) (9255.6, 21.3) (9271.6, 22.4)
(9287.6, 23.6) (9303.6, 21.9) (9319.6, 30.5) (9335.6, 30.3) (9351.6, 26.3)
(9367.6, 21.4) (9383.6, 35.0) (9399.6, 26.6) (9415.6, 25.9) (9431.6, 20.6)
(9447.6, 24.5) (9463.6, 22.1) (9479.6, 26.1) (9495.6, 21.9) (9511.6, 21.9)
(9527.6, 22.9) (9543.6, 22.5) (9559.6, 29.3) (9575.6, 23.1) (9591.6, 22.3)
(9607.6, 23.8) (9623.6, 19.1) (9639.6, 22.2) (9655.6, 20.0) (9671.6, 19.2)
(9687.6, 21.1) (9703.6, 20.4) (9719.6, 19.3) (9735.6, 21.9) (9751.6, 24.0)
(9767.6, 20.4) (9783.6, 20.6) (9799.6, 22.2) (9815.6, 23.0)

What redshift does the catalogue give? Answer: 0.266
